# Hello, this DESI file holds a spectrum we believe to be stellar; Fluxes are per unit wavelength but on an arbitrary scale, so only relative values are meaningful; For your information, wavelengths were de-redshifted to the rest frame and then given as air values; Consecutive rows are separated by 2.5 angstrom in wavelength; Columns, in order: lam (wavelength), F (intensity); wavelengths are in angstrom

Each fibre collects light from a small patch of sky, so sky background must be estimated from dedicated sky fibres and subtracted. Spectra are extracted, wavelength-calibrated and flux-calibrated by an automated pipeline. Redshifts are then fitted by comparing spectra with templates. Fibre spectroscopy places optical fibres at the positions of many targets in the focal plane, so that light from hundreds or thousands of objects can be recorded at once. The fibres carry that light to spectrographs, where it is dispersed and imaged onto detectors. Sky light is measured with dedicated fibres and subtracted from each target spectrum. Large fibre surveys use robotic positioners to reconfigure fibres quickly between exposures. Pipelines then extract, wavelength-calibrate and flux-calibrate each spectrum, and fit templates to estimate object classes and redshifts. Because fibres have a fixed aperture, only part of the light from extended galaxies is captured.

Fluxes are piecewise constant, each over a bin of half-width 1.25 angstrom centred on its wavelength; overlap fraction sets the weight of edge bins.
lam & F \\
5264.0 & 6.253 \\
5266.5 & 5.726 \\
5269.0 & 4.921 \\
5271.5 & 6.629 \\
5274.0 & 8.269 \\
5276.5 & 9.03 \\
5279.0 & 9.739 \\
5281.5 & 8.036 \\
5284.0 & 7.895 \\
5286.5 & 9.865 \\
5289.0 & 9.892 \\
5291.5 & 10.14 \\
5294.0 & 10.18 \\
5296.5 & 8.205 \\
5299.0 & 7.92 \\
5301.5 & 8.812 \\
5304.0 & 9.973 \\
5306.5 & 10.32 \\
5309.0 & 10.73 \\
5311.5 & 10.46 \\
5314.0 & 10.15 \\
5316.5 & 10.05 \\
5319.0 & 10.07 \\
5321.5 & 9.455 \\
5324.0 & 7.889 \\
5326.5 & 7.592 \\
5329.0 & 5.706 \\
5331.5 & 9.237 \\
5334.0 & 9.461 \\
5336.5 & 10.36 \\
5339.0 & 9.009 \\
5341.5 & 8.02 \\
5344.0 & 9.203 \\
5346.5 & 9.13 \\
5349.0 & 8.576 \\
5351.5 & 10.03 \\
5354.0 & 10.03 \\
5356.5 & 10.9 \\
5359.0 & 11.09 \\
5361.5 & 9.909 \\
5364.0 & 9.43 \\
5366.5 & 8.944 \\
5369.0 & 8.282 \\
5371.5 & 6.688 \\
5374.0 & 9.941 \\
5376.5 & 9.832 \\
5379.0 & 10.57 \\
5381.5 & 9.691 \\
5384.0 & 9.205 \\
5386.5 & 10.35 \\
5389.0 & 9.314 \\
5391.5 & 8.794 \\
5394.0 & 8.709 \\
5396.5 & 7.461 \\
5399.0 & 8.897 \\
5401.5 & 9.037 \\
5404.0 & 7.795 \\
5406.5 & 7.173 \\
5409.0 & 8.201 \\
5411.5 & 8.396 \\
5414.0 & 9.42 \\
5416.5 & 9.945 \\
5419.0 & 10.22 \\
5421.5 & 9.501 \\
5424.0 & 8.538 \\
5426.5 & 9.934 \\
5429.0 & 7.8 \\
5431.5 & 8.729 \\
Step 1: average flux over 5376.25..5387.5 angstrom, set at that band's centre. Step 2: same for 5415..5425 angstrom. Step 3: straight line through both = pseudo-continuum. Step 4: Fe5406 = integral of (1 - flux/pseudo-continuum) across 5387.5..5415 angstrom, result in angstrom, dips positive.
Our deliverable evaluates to 3.6 angstrom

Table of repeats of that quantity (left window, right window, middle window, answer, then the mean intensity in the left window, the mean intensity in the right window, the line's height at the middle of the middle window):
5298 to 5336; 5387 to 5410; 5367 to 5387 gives -1.4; 9.22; 8.44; 8.65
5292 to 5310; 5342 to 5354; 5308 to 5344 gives 0.8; 9.46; 9.24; 9.34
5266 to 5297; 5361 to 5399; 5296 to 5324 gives -3.2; 8.42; 9.12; 8.62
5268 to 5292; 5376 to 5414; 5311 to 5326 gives -1.7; 8.43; 8.89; 8.58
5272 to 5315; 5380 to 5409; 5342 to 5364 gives -1.9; 9.34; 8.76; 9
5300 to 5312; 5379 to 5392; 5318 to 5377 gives 4.1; 9.99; 9.62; 9.79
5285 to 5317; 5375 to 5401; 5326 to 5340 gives 1.4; 9.72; 9.28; 9.56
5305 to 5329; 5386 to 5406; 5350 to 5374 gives -1.3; 9.43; 8.68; 9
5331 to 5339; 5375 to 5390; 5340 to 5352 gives 0.9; 9.62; 9.84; 9.67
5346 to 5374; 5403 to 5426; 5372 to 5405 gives -0.1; 9.4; 8.85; 9.11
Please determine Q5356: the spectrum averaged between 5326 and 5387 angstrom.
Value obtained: 9.25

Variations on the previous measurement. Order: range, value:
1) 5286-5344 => 9.27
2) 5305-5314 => 10.4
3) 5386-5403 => 8.86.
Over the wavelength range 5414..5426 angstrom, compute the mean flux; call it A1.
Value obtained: 9.56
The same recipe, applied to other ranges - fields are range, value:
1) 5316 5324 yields 9.53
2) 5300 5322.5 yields 9.99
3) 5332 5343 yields 9.21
